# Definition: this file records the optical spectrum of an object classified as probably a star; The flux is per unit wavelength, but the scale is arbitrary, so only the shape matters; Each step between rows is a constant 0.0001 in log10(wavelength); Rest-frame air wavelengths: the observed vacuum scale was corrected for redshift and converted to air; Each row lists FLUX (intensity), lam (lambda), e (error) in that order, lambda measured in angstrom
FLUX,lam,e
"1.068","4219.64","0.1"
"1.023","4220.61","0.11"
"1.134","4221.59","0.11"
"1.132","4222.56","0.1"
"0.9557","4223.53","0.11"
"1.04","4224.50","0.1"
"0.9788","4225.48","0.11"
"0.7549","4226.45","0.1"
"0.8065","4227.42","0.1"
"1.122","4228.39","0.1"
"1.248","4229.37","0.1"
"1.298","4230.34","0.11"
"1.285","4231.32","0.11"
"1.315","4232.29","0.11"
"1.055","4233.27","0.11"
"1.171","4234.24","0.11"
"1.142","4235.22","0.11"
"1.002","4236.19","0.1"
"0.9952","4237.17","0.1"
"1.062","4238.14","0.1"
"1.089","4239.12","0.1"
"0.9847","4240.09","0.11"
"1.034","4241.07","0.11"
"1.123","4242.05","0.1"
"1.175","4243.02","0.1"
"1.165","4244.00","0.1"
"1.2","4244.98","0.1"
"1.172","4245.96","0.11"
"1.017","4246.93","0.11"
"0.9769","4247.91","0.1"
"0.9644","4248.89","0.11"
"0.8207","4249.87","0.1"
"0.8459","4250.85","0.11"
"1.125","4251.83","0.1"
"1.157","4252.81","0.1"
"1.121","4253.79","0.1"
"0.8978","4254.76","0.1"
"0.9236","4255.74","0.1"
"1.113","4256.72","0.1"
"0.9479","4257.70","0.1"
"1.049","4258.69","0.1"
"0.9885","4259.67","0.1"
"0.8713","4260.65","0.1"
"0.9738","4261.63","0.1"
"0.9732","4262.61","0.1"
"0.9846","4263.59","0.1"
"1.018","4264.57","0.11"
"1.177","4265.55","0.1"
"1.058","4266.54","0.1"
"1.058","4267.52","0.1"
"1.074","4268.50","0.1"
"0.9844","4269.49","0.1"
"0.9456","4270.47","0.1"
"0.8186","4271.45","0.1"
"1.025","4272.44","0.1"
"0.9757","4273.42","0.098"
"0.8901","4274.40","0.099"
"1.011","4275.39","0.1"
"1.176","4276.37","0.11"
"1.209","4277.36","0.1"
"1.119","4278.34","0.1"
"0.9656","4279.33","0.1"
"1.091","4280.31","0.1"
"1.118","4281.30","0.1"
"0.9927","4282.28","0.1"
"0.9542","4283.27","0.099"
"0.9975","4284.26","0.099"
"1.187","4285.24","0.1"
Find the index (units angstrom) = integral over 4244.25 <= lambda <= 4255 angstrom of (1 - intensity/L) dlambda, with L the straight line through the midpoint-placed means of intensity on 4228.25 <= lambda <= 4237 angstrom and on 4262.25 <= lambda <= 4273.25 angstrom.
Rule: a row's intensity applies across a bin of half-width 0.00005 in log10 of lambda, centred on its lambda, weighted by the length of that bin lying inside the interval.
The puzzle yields 0.6 angstrom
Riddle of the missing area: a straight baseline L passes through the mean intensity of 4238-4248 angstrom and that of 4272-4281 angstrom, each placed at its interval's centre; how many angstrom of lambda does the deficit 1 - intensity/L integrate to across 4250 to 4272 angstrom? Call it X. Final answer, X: 1.5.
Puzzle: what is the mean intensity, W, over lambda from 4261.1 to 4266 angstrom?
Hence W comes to 1.02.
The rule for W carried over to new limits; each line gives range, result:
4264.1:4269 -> 1.08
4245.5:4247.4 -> 1.1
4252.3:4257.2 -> 1.04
